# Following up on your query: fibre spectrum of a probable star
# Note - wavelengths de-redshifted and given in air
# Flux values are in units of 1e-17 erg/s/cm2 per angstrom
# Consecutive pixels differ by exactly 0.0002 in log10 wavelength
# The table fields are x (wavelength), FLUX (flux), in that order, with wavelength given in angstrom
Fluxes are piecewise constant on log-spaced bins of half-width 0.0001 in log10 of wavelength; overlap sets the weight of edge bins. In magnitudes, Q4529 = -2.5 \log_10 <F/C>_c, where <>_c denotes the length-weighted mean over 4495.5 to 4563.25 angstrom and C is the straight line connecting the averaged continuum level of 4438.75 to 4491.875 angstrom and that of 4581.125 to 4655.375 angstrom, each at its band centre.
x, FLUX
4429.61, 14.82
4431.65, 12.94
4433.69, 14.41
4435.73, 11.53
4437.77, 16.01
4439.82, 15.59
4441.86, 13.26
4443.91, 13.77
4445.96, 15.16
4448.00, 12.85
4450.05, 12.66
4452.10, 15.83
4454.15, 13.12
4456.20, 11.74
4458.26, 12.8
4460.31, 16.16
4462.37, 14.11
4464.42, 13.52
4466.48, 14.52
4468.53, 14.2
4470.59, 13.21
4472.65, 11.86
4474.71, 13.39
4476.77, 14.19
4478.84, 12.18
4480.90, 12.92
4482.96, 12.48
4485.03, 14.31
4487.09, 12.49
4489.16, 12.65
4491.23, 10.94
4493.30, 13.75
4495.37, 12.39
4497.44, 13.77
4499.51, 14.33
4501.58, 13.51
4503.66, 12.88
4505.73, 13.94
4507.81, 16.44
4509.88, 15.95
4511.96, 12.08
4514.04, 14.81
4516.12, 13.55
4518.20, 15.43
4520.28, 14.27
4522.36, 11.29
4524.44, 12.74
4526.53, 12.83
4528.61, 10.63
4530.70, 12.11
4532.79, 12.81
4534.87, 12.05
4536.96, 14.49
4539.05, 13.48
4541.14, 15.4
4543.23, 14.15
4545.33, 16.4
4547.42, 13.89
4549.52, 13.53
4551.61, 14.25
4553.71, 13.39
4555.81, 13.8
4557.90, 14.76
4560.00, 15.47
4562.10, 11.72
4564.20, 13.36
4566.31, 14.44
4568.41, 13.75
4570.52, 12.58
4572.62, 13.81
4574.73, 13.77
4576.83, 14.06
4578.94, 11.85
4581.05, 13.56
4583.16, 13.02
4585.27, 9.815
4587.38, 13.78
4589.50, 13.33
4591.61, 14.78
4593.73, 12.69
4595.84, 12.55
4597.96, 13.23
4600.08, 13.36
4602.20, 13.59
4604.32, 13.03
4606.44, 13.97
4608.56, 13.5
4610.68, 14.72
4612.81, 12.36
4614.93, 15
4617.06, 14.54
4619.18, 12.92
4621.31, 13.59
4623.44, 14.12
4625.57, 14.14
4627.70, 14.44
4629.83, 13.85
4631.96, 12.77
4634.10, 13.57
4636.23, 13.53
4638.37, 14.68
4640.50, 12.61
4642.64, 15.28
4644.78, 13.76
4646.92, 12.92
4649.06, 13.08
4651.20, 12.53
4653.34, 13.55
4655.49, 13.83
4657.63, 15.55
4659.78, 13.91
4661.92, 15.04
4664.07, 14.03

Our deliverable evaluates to -0.02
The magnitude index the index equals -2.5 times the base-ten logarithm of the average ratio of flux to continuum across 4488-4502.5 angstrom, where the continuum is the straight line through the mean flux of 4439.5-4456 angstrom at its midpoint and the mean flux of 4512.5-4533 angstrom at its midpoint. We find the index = 0.024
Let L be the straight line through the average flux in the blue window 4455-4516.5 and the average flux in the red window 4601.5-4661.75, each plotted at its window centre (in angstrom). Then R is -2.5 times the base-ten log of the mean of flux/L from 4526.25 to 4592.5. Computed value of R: 0.01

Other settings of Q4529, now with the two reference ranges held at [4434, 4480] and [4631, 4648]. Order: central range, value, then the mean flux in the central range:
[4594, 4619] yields 0.01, 13.6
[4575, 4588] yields 0.08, 12.7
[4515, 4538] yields 0.06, 12.9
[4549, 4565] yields -0.01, 13.8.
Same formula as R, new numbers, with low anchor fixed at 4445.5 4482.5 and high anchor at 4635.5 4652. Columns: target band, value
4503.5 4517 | -0.06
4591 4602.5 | 0.02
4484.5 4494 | 0.07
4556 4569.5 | -0.03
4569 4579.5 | 0.02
